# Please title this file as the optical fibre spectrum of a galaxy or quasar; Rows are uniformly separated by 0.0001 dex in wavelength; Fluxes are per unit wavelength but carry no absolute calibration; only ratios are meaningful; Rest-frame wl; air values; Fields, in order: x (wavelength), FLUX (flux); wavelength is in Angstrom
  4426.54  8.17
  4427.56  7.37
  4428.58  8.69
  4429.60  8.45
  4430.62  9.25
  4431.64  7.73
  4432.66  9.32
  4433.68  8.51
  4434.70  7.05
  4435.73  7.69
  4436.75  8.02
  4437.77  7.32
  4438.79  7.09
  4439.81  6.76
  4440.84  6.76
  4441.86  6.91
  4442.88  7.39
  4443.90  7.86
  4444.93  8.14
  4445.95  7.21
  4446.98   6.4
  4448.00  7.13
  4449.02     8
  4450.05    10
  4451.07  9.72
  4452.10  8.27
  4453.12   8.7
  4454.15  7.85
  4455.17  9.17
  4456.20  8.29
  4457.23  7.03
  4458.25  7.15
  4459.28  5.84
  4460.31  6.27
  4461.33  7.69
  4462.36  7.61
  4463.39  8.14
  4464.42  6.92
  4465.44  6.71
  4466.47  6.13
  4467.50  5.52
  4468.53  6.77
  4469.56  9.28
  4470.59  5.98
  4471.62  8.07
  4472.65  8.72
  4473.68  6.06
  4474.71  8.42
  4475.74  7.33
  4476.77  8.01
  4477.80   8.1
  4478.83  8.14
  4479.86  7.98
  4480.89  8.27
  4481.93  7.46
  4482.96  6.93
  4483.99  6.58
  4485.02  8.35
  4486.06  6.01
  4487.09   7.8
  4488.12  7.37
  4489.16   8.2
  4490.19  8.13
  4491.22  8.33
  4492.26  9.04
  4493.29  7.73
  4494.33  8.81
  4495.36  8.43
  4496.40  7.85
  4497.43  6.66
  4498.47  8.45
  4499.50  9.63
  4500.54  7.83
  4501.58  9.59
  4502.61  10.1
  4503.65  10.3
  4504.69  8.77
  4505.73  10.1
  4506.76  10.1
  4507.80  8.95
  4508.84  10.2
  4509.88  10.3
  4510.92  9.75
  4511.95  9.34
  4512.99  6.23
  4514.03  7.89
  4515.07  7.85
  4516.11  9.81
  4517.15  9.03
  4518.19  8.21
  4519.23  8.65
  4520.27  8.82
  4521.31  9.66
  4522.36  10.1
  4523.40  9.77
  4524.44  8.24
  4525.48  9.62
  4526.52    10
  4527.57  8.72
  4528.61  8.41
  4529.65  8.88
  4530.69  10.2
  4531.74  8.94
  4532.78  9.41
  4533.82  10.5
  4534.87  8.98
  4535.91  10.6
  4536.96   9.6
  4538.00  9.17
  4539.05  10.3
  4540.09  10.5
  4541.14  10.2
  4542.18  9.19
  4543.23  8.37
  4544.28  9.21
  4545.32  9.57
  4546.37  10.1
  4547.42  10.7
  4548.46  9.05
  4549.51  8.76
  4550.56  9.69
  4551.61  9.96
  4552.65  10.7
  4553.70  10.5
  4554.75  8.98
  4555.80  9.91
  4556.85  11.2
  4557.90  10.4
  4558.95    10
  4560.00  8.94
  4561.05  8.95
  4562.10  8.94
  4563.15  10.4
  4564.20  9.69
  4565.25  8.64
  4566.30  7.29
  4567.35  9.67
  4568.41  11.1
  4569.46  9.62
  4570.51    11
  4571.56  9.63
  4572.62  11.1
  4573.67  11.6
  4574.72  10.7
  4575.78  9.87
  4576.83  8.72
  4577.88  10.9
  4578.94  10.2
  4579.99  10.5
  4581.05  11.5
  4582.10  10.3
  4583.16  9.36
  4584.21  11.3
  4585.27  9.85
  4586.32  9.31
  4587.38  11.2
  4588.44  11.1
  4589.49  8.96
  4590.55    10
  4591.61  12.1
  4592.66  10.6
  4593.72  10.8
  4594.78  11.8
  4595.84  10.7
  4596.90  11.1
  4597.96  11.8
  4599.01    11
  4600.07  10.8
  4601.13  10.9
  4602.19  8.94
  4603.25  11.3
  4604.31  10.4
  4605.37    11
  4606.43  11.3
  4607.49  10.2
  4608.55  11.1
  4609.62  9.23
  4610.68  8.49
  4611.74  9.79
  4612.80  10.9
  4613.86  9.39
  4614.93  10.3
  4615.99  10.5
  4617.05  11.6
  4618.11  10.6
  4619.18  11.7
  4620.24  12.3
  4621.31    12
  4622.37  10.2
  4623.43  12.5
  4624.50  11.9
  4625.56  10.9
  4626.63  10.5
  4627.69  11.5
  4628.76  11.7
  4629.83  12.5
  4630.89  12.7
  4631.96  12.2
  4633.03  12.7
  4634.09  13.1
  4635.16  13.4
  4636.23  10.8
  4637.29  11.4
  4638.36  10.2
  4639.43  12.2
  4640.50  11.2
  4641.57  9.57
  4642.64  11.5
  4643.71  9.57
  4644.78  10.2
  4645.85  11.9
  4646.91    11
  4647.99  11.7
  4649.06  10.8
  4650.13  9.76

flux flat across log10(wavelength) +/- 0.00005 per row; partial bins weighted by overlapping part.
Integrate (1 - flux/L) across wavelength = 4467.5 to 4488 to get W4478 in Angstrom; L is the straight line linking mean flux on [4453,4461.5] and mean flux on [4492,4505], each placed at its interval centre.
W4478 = 1.4 Angstrom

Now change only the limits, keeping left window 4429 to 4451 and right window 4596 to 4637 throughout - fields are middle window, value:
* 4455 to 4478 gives 2.7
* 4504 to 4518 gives 0.1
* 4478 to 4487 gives 1.2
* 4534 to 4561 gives 0.2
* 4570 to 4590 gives 0.1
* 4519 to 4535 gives 0.2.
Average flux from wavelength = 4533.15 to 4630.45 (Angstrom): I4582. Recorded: 10.3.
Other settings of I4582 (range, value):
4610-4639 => 11.3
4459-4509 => 7.95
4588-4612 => 10.6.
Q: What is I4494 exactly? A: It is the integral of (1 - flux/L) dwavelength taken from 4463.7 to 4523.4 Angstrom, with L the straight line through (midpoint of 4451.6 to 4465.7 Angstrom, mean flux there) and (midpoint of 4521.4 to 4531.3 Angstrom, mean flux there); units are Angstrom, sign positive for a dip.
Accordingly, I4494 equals 1.7 Angstrom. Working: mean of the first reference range 7.56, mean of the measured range 8.26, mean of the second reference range 9.33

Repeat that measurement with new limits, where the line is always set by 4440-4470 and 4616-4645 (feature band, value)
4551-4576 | 0.1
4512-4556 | -0.1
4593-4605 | -0.1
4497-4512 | -1.2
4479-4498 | 1.2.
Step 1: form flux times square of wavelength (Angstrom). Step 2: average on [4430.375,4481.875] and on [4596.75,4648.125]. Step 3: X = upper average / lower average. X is 1.56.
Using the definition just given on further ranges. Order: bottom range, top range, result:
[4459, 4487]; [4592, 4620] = 1.54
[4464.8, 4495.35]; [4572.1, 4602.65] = 1.46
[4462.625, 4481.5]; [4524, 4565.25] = 1.33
